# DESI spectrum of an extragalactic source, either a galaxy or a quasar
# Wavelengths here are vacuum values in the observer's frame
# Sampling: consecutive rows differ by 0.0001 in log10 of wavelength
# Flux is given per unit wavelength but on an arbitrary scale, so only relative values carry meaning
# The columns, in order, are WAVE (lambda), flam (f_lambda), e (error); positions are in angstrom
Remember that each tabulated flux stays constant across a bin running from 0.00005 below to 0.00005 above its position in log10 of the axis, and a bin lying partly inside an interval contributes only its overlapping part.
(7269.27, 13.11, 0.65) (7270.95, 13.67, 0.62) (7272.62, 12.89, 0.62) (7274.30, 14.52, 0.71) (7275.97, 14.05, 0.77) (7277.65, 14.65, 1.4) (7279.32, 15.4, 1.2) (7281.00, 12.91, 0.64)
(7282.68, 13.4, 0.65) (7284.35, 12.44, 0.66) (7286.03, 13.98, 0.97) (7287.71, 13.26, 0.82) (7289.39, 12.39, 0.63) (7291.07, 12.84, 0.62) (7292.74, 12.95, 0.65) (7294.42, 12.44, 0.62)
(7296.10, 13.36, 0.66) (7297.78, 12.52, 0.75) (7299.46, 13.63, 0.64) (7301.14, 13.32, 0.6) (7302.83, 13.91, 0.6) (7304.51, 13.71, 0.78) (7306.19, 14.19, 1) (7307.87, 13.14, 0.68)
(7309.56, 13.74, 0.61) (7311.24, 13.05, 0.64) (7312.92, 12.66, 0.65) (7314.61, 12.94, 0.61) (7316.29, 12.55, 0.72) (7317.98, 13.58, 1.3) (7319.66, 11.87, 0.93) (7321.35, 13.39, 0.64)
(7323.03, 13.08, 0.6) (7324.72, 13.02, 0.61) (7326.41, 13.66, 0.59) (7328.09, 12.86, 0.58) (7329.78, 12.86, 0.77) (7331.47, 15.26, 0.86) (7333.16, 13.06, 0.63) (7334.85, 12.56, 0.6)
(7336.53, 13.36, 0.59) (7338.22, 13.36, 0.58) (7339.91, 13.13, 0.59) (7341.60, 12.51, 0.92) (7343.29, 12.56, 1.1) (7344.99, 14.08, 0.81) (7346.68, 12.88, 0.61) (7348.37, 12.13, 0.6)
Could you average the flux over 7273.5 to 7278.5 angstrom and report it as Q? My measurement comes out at 14.4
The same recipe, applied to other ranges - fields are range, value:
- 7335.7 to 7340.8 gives 13.3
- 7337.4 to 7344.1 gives 12.9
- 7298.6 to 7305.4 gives 13.6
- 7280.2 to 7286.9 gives 13.2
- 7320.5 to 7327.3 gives 13.3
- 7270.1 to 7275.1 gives 13.7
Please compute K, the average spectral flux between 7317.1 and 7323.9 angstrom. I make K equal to 13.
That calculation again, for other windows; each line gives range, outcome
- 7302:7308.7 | 13.8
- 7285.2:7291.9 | 13.1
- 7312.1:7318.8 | 12.9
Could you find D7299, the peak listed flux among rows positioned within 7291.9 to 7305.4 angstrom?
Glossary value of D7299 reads 13.91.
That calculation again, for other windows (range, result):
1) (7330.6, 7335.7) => 15.26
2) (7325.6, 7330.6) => 13.66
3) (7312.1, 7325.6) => 13.58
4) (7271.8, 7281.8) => 15.4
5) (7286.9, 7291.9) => 13.26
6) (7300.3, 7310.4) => 14.19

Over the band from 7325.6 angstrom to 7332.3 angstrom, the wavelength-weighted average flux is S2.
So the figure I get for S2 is 13.7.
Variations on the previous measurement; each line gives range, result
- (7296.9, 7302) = 13.1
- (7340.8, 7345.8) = 13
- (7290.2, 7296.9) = 12.9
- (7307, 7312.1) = 13.3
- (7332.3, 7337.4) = 13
